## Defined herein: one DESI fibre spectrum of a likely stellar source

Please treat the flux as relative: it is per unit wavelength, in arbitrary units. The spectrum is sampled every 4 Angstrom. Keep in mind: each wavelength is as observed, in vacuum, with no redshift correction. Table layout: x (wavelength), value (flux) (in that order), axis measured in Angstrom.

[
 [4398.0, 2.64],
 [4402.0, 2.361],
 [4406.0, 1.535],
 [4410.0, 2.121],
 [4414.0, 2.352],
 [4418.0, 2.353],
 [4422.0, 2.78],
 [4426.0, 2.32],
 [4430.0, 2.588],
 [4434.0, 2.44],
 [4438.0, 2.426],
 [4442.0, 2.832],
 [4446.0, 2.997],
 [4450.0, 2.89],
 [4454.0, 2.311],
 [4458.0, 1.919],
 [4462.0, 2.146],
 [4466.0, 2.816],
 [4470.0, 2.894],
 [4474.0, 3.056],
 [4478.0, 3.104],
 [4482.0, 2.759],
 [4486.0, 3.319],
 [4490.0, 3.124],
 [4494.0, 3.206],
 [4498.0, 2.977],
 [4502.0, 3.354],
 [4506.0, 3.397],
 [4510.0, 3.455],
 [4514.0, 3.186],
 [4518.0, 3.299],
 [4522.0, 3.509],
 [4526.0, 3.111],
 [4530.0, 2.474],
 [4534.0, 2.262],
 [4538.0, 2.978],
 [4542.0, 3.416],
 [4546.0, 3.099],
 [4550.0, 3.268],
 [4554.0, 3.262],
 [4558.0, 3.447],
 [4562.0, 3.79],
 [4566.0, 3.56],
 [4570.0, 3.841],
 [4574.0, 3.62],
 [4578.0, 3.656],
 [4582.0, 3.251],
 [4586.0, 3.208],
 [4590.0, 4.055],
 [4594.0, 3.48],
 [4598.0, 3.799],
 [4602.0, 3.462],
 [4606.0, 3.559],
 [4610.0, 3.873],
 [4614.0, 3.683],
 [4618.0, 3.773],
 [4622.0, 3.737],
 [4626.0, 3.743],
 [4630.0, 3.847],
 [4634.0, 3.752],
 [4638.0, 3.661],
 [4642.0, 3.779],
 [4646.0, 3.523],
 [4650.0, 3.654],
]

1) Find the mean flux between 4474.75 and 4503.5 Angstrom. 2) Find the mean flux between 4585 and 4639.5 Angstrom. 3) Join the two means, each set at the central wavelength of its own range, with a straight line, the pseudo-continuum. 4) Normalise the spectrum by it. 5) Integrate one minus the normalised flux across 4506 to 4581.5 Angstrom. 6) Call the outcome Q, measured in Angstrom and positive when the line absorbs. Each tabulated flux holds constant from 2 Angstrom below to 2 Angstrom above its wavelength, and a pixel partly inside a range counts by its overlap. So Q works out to 1.8 Angstrom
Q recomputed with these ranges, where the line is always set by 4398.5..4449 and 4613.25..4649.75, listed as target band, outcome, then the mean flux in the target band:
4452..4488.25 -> 0.4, 2.71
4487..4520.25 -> -3.6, 3.25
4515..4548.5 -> 0.8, 3.03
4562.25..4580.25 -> -1.8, 3.68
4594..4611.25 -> -0.5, 3.64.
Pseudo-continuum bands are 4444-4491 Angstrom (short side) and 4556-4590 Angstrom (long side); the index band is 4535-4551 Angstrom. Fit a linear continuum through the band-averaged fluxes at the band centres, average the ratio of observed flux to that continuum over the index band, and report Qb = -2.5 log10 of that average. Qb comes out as 0.07 mag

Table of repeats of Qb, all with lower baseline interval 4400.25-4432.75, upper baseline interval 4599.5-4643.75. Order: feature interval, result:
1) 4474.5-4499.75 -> -0.108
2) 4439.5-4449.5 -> -0.157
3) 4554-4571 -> -0.092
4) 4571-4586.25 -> -0.021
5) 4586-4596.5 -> -0.047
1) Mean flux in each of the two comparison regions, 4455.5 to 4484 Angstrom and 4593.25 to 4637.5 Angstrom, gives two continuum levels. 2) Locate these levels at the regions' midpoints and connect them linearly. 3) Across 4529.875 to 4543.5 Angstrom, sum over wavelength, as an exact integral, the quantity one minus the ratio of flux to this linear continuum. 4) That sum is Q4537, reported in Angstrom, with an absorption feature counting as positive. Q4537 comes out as 1.49 Angstrom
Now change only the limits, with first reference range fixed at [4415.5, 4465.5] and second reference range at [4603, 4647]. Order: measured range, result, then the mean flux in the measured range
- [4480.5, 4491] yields -1.01 Angstrom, 3.08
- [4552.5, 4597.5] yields -2.42 Angstrom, 3.57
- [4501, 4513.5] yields -1.84 Angstrom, 3.38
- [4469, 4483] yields -1.18 Angstrom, 2.97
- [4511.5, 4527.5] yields -1.38 Angstrom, 3.29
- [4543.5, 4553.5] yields 0.03 Angstrom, 3.21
